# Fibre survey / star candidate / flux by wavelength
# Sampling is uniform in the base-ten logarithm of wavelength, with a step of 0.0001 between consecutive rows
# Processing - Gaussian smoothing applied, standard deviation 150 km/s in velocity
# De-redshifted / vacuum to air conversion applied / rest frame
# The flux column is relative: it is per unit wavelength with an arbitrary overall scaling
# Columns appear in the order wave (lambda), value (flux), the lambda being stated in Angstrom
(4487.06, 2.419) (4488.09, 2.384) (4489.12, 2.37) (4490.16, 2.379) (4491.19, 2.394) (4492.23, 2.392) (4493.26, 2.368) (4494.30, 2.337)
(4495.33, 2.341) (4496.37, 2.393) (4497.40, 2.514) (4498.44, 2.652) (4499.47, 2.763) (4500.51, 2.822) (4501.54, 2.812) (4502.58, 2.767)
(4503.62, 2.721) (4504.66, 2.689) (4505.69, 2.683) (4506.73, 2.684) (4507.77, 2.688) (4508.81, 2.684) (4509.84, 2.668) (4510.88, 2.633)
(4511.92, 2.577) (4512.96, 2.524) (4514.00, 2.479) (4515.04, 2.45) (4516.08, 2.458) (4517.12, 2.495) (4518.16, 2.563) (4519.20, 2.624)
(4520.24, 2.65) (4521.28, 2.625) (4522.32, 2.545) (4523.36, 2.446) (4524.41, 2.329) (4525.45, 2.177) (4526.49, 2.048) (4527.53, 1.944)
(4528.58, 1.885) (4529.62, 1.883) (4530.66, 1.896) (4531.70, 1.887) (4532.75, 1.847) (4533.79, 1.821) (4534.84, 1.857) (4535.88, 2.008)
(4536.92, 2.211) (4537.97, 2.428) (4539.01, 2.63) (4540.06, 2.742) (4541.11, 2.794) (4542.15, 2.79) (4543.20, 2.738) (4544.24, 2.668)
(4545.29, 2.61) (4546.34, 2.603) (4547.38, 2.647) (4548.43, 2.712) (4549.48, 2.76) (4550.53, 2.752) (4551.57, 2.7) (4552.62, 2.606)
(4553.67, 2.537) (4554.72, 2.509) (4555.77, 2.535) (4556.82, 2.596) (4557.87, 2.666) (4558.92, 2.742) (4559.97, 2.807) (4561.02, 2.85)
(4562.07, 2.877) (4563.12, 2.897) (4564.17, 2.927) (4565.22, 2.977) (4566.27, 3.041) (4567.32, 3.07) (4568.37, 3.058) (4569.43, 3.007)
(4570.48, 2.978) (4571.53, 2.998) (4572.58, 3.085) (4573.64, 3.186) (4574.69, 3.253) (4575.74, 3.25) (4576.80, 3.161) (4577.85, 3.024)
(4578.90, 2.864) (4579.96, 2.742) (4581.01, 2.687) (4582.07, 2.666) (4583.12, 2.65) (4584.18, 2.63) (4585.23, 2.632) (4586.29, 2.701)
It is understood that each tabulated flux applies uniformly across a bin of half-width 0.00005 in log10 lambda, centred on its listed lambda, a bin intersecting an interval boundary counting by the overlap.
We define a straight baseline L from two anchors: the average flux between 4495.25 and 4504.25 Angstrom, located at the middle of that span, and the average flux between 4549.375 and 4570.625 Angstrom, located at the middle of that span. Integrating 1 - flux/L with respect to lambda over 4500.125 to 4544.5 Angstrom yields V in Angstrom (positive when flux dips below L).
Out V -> 4.5 Angstrom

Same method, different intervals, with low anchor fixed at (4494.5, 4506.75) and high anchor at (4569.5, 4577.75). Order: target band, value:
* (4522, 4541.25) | 4.63 Angstrom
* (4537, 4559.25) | 2.32 Angstrom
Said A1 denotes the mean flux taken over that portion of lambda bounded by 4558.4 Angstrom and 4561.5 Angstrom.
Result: 2.8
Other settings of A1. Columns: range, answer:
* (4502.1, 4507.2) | 2.71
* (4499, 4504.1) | 2.78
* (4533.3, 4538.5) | 2.07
